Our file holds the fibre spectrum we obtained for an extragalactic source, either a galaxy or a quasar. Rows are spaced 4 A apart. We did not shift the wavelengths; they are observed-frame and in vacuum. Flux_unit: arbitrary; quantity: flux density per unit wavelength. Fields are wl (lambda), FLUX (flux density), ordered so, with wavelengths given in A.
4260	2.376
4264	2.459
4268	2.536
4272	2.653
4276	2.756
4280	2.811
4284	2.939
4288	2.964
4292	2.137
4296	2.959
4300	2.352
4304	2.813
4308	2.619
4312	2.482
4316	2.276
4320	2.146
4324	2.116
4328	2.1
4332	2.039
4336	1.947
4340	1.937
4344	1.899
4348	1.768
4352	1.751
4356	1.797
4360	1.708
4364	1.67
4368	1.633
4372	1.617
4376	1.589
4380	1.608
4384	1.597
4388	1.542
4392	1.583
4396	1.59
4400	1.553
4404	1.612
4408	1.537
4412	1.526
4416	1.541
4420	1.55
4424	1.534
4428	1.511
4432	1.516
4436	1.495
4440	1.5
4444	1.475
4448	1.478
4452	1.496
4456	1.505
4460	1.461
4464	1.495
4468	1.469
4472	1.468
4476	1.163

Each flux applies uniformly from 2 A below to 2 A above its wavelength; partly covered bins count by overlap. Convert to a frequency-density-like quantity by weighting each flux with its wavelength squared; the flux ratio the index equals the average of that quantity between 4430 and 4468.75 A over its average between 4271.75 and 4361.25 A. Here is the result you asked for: 0.7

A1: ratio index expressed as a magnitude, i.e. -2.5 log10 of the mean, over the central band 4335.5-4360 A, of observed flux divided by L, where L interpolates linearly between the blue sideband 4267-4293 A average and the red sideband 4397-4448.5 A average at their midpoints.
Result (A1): 0.17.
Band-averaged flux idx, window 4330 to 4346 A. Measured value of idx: 1.96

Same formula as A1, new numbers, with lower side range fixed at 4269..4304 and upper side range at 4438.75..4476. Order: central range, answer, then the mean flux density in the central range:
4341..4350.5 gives 0.23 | 1.84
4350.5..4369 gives 0.26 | 1.71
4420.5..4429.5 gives 0.12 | 1.53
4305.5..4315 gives 0.00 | 2.54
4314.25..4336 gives 0.15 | 2.12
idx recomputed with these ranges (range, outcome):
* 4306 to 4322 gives 2.38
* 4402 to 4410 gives 1.57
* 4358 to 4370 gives 1.67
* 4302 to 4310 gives 2.72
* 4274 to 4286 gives 2.84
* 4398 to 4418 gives 1.55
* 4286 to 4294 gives 2.55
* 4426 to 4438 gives 1.51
